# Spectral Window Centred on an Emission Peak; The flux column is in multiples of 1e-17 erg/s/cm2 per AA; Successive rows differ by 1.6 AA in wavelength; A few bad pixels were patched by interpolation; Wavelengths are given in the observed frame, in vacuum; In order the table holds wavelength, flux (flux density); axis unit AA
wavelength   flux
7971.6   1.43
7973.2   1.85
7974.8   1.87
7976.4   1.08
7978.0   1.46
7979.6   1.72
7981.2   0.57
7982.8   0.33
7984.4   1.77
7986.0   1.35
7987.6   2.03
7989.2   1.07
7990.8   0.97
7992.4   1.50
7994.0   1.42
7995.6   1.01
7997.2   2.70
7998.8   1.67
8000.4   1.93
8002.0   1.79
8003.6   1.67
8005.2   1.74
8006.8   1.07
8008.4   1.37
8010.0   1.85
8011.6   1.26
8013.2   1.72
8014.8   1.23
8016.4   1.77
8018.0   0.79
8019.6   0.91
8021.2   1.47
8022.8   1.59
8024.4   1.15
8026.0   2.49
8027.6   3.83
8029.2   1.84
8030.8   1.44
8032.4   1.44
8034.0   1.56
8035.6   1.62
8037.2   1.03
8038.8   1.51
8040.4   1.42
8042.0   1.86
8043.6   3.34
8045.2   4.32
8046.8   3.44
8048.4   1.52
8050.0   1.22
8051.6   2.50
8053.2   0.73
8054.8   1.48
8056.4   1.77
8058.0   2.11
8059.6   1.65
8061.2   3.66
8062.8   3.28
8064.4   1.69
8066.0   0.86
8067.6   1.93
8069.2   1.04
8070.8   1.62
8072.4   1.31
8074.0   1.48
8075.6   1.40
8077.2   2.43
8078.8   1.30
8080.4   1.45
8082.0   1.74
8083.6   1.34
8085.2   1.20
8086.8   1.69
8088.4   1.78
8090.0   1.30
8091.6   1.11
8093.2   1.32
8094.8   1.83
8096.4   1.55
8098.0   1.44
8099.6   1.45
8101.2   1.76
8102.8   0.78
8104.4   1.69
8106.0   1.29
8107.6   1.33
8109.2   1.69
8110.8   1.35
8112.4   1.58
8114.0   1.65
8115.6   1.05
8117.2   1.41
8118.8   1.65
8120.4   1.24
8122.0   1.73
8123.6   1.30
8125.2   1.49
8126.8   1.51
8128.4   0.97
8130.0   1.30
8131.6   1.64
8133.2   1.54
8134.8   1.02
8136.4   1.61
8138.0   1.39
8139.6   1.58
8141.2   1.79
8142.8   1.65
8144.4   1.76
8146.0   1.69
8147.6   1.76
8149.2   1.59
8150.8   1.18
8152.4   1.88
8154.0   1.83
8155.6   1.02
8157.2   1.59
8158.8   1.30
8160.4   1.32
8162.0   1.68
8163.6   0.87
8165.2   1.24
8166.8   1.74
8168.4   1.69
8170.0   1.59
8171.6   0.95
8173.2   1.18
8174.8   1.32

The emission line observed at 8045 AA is [S II]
